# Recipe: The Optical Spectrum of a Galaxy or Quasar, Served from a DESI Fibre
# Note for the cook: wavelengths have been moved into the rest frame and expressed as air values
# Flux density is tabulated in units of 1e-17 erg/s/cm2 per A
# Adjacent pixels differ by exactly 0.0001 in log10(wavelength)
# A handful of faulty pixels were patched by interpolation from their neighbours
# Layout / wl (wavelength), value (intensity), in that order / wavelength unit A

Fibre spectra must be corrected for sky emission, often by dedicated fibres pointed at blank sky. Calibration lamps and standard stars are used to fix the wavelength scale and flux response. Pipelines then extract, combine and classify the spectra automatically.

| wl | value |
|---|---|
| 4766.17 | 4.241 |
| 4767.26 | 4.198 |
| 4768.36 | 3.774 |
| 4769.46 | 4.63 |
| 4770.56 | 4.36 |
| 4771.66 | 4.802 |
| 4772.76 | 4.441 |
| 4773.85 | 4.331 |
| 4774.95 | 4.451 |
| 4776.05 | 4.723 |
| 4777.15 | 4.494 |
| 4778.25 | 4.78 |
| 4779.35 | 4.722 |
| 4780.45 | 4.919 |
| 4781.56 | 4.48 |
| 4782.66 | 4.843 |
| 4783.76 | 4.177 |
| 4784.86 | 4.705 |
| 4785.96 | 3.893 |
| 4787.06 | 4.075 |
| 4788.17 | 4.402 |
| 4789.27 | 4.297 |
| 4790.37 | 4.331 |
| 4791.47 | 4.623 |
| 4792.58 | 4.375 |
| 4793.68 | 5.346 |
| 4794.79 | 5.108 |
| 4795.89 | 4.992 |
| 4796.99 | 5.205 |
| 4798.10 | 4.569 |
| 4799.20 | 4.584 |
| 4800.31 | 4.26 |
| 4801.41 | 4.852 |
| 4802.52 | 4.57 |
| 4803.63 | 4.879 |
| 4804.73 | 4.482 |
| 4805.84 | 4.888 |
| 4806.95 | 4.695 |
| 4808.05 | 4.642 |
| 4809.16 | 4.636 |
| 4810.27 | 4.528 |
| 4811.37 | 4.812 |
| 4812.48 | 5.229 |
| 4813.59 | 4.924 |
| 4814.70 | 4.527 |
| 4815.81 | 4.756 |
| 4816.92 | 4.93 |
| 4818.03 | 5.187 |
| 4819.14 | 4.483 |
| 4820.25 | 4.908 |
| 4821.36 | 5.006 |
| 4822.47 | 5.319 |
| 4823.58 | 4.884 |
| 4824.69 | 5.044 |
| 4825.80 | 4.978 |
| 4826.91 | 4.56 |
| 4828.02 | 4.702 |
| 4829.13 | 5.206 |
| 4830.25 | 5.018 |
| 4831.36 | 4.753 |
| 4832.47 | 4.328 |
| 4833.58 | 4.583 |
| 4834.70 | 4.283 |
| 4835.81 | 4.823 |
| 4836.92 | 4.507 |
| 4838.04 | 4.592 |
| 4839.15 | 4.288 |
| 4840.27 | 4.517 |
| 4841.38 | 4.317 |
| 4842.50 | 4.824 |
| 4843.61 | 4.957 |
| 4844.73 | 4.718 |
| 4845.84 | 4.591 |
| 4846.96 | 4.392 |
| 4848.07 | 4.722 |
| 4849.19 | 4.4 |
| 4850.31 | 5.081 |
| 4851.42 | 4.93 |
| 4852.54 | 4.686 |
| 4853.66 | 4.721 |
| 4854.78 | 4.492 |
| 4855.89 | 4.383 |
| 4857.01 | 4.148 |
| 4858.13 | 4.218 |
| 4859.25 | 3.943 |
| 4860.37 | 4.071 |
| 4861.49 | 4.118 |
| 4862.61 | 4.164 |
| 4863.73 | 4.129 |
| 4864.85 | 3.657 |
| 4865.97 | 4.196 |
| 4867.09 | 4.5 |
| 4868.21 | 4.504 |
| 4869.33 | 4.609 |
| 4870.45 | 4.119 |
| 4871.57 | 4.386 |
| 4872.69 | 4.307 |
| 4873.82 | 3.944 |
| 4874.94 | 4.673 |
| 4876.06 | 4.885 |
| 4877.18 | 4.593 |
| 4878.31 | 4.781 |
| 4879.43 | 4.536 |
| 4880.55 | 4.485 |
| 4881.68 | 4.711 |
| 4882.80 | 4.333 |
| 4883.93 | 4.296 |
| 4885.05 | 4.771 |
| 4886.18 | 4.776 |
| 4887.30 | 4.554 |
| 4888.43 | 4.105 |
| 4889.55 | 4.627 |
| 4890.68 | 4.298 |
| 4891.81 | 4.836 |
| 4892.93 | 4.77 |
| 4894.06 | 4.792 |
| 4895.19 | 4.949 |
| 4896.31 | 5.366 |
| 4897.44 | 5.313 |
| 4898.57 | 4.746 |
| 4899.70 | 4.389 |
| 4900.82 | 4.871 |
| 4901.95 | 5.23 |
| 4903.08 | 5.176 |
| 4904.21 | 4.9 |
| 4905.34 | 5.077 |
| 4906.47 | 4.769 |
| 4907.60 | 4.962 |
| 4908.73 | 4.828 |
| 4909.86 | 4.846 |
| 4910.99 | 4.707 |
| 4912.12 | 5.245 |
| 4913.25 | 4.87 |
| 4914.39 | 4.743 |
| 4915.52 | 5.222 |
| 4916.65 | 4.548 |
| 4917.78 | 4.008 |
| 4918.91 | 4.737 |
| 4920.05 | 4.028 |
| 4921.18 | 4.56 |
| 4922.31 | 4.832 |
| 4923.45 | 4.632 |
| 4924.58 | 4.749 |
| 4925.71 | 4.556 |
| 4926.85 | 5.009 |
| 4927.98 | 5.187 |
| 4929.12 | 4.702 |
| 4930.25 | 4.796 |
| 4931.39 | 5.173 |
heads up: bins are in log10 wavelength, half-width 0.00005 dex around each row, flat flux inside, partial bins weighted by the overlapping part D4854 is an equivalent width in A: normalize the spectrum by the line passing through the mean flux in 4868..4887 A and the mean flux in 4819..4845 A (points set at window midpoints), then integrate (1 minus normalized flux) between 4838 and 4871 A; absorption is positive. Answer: 1.4 A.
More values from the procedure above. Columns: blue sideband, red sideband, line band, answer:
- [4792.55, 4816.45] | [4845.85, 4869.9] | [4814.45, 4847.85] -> -1.1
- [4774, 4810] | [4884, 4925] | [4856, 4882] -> 2.1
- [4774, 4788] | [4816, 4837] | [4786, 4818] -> -0.3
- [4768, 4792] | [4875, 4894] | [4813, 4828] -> -1.2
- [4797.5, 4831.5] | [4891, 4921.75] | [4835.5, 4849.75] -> 0.7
